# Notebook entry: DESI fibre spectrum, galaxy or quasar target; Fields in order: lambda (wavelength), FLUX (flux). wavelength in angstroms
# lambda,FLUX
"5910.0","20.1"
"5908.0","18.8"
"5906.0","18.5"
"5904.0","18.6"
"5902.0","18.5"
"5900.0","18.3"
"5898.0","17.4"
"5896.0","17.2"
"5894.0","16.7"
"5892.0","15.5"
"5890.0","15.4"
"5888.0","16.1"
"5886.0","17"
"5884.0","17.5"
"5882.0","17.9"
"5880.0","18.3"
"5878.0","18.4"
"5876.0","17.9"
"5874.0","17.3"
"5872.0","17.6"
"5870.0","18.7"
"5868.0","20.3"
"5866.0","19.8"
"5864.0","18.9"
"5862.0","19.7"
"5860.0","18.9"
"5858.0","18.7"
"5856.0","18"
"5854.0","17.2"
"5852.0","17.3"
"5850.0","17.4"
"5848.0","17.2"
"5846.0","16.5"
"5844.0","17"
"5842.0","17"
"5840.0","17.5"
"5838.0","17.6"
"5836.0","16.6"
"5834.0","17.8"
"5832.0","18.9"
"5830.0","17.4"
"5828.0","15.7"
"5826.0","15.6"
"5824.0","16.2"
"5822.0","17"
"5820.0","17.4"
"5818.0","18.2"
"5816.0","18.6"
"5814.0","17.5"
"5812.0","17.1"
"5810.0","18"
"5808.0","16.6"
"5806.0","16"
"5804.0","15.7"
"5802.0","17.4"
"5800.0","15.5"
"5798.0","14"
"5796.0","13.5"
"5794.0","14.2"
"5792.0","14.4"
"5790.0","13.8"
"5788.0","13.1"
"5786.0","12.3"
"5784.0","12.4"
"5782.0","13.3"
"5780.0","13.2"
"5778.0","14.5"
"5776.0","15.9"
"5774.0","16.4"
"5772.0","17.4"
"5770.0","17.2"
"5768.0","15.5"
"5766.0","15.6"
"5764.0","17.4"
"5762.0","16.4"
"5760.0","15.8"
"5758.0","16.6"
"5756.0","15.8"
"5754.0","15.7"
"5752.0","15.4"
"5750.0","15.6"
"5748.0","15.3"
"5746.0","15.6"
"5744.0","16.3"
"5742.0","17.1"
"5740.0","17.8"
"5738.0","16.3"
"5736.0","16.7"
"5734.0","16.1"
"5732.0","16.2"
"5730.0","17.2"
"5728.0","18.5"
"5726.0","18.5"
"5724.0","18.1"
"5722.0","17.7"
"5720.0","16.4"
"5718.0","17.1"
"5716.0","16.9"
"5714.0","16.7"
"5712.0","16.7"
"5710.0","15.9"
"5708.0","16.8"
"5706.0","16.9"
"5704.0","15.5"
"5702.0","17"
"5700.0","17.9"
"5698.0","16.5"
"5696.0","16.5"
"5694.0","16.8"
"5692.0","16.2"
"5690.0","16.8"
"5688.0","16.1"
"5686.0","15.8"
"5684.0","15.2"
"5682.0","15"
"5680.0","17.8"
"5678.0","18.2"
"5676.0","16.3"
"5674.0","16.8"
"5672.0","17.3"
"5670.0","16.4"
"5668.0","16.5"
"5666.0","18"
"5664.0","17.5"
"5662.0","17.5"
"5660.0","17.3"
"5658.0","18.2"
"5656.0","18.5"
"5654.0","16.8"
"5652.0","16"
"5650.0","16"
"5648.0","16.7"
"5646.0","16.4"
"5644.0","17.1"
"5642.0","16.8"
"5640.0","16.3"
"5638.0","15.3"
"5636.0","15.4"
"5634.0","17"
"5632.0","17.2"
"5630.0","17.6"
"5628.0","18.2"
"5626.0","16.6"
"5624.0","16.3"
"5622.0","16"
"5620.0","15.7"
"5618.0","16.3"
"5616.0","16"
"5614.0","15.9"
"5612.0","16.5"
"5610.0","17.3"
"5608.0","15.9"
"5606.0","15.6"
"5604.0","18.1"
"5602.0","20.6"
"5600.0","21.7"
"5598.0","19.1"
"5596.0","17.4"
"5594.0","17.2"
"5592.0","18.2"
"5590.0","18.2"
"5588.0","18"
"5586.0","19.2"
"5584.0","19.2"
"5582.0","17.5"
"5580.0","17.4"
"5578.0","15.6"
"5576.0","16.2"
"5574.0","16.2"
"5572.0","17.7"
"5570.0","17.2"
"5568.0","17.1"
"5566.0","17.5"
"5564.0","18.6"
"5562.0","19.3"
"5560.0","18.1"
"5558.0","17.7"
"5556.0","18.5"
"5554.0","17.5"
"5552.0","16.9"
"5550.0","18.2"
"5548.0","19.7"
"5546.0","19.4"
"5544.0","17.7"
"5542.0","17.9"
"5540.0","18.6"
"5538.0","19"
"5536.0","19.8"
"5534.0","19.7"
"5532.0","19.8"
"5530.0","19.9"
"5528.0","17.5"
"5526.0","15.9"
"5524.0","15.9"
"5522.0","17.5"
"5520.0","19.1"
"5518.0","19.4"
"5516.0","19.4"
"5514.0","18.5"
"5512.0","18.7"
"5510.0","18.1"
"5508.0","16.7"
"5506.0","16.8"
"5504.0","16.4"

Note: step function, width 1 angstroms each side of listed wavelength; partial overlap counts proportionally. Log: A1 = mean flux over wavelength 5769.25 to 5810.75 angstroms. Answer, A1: 15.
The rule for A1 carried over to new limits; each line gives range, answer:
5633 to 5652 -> 16.3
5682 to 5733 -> 16.8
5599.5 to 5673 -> 17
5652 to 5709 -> 16.8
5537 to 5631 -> 17.7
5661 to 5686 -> 16.8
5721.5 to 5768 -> 16.6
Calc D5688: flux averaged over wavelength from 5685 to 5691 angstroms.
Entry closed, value 16.2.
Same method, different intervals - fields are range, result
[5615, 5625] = 16.1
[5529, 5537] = 19.8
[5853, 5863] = 18.5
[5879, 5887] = 17.7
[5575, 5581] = 16.4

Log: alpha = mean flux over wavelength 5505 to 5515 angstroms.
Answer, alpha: 17.8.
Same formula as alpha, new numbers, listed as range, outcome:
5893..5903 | 17.6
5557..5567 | 18.2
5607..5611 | 16.6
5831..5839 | 17.7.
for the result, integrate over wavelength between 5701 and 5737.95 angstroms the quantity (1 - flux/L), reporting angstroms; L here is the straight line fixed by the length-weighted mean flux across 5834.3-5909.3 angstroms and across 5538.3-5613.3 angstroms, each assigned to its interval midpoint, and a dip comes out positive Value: 1.91 angstroms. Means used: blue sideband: 17.9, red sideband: 17.8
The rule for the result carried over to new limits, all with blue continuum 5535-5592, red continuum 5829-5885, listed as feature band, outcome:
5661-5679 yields 0.82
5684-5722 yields 2.98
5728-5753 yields 2.22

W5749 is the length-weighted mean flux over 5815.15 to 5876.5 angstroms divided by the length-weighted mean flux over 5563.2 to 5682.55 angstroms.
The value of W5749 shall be 1.03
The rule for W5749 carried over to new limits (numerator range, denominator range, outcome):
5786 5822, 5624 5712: 0.95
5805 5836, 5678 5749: 1.03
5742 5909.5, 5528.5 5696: 0.96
